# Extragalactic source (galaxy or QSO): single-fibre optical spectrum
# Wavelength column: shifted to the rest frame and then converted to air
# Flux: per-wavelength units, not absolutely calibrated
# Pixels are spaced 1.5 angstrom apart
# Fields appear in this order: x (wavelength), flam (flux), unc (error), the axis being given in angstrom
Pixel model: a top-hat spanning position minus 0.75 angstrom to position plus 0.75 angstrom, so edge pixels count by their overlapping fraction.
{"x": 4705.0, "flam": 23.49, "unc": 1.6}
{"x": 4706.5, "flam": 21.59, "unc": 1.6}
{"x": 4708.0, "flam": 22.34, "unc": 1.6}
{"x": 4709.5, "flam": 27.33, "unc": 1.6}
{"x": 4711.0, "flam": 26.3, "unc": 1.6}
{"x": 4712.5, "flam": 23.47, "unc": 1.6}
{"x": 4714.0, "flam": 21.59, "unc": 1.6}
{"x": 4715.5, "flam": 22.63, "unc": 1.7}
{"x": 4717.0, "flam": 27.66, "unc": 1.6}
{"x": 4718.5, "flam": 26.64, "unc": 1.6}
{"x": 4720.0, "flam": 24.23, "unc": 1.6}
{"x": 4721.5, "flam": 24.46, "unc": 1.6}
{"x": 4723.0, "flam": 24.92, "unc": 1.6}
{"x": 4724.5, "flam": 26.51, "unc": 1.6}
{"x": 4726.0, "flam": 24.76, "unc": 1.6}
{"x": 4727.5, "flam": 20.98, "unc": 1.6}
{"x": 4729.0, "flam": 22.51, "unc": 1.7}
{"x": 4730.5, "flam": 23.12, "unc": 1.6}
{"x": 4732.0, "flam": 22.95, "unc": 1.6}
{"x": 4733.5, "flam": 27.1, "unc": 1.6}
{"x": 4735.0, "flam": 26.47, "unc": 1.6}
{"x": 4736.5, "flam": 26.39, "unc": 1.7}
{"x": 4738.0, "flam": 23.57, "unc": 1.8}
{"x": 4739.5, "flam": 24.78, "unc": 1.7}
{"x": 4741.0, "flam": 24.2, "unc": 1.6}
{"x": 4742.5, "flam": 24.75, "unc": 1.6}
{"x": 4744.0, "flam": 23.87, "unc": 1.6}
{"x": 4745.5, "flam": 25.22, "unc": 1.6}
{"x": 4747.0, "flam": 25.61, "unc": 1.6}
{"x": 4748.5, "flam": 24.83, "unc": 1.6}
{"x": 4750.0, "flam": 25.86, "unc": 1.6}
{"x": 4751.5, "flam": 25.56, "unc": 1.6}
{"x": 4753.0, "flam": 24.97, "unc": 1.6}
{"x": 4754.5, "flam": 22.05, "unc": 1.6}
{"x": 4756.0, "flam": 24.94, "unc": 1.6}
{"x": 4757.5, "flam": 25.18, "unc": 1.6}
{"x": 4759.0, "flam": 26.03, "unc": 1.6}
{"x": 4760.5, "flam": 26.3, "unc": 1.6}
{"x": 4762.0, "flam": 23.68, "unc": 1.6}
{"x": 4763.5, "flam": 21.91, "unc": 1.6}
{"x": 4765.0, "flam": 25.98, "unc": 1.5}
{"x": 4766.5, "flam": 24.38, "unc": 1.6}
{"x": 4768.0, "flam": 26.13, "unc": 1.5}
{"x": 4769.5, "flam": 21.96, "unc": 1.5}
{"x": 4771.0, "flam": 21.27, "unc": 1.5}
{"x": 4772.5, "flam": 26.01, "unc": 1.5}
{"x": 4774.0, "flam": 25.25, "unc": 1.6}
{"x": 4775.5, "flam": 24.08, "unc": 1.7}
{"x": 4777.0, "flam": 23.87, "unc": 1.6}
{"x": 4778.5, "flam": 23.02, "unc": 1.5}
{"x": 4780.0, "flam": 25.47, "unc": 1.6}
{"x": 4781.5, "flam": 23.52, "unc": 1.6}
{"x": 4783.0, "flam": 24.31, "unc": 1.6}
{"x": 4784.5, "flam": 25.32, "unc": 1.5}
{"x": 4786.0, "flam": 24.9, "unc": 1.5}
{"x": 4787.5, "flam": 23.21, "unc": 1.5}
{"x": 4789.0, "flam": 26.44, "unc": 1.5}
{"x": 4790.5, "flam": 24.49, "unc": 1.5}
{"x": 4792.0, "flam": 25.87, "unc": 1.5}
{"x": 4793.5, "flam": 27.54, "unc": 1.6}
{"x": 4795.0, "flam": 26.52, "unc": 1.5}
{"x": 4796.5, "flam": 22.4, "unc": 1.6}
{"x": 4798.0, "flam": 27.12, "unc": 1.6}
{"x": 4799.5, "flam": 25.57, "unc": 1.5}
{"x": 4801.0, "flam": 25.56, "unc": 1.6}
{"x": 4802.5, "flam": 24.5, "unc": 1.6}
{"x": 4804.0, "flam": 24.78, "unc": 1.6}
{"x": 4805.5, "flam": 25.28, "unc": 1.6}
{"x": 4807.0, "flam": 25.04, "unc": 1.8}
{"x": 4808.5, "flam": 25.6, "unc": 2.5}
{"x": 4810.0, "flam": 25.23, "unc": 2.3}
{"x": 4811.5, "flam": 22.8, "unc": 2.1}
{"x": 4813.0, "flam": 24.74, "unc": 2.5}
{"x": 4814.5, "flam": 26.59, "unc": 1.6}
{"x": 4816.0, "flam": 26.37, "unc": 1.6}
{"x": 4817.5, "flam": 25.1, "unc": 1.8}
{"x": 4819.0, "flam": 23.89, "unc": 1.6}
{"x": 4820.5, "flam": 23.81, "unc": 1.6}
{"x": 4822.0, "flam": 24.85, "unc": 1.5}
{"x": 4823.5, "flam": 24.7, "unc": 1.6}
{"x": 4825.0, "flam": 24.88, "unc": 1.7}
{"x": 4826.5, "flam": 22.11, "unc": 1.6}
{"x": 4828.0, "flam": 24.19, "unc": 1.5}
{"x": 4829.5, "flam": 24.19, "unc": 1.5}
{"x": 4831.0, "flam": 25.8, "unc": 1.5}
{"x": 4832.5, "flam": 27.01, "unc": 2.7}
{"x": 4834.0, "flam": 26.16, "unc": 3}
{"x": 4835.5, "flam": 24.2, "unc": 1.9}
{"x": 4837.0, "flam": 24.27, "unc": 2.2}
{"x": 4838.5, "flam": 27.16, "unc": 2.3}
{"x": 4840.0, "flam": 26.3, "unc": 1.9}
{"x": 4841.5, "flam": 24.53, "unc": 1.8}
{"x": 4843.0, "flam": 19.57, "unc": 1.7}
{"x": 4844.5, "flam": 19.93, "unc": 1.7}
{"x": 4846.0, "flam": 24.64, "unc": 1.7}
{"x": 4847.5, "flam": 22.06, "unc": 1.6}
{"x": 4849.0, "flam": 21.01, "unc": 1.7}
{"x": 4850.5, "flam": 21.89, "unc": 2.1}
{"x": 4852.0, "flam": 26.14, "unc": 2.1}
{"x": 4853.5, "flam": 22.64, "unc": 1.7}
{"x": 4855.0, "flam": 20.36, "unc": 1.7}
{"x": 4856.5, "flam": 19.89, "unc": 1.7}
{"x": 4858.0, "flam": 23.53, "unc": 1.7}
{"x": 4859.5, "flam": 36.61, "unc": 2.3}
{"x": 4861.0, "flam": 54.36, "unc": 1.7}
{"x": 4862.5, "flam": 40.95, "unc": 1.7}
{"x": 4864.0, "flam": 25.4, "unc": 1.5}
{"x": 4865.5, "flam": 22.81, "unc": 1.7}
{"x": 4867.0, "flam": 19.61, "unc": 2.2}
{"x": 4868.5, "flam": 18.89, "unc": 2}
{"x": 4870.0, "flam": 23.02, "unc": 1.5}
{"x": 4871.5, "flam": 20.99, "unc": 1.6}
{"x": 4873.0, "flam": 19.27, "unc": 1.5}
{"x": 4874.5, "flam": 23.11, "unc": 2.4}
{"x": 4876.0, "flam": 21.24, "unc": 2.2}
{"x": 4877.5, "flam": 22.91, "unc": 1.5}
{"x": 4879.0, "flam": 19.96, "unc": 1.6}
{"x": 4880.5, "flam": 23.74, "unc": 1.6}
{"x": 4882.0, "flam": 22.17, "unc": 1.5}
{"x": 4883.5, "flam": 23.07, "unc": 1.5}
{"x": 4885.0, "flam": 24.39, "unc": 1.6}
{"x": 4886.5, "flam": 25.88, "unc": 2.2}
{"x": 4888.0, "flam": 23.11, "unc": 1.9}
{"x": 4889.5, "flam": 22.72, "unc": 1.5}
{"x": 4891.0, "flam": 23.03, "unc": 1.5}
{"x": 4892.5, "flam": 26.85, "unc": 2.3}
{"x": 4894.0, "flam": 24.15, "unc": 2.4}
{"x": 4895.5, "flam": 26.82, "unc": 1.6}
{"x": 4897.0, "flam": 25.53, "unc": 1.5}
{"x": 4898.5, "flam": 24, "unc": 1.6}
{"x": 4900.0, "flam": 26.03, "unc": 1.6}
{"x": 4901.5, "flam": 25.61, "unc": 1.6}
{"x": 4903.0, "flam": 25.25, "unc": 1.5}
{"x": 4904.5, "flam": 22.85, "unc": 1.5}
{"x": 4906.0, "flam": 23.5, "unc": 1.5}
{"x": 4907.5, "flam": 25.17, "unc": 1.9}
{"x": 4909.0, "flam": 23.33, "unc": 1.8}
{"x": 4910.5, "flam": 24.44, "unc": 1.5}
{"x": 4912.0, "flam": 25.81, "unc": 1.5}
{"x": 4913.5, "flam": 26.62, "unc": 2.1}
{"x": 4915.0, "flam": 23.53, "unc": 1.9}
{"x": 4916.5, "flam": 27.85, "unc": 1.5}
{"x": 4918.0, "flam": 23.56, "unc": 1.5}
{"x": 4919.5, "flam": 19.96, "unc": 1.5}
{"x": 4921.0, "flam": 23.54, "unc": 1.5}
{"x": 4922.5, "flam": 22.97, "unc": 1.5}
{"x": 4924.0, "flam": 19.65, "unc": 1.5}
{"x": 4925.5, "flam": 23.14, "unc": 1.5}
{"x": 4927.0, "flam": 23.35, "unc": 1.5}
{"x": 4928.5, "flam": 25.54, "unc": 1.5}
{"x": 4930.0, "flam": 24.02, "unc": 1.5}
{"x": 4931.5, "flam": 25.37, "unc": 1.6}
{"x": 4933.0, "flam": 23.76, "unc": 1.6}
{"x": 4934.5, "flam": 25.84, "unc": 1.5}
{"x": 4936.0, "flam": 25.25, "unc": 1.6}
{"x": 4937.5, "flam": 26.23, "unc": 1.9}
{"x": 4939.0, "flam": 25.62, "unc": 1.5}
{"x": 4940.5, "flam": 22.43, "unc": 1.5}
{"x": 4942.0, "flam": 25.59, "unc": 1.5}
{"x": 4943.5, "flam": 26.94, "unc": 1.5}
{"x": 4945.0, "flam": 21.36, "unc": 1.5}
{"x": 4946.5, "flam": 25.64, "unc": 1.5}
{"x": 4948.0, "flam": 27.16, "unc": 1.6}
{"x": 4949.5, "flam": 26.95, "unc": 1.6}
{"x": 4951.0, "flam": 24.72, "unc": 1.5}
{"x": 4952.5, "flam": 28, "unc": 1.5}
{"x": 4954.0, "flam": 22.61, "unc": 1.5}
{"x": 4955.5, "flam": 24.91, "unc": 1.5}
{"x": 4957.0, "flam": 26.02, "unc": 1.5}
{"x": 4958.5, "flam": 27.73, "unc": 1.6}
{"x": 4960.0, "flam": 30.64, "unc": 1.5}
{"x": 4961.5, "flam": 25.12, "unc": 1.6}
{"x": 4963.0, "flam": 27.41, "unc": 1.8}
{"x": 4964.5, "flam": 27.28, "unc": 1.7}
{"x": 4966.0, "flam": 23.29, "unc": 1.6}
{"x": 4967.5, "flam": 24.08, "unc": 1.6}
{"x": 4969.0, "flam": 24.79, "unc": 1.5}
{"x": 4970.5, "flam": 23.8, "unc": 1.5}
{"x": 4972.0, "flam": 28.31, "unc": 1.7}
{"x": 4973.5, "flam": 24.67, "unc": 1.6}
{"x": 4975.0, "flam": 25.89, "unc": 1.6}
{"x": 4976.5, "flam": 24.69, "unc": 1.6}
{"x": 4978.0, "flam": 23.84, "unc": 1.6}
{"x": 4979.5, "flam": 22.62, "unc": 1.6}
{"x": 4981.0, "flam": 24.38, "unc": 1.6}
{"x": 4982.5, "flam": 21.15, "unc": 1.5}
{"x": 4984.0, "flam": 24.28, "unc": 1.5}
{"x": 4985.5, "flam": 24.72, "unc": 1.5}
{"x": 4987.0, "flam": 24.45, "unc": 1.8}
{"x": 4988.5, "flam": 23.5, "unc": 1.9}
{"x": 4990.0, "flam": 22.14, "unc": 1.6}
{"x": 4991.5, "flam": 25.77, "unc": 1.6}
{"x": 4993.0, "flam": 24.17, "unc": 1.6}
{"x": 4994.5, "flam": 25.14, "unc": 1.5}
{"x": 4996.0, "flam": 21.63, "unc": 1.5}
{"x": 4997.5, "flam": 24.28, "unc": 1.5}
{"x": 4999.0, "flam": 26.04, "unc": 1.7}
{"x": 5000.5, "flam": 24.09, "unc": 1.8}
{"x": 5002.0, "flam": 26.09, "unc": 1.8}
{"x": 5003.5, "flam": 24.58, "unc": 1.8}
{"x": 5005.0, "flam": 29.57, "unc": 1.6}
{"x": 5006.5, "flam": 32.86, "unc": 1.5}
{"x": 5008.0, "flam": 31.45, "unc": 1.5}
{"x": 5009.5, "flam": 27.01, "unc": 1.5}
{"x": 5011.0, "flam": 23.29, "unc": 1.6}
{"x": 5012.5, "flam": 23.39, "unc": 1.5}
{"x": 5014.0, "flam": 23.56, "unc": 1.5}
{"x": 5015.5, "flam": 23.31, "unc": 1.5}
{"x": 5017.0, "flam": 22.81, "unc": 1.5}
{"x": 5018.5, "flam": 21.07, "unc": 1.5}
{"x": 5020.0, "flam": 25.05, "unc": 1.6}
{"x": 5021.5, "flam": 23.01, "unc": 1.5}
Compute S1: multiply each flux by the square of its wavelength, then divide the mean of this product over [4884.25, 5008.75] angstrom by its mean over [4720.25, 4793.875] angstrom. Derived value 1.10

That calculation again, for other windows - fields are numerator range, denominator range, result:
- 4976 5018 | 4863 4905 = 1.11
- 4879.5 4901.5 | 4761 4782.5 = 1.06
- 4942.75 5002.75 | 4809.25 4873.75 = 1.06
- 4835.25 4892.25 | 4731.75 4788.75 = 1.03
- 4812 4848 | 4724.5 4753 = 1.03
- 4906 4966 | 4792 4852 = 1.06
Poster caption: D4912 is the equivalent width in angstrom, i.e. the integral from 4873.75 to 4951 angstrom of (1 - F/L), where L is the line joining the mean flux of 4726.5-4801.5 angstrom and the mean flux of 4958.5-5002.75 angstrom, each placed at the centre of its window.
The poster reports 1.61 angstrom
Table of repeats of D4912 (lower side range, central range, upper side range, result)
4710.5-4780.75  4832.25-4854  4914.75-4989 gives 0.8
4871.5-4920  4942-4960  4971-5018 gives -1.0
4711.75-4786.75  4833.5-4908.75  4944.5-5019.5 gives 0.9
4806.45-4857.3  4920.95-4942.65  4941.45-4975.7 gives 1.1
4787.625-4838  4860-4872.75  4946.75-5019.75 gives -1.5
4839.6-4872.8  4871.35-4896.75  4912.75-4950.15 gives 1.7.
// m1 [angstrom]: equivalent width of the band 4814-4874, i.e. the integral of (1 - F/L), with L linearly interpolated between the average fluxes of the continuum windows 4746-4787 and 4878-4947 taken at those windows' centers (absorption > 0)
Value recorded -1.5 angstrom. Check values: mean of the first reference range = 24.5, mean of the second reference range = 24.2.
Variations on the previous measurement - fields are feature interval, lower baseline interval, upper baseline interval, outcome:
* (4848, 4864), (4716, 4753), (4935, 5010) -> -2.1 angstrom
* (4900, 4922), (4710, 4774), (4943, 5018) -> 0.6 angstrom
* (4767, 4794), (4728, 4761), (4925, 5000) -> 0.3 angstrom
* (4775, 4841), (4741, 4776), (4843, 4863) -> 1.9 angstrom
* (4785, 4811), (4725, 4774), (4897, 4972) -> -0.7 angstrom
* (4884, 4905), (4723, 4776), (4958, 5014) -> 0.2 angstrom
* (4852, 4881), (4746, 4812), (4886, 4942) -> -0.9 angstrom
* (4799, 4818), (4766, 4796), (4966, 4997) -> -0.4 angstrom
